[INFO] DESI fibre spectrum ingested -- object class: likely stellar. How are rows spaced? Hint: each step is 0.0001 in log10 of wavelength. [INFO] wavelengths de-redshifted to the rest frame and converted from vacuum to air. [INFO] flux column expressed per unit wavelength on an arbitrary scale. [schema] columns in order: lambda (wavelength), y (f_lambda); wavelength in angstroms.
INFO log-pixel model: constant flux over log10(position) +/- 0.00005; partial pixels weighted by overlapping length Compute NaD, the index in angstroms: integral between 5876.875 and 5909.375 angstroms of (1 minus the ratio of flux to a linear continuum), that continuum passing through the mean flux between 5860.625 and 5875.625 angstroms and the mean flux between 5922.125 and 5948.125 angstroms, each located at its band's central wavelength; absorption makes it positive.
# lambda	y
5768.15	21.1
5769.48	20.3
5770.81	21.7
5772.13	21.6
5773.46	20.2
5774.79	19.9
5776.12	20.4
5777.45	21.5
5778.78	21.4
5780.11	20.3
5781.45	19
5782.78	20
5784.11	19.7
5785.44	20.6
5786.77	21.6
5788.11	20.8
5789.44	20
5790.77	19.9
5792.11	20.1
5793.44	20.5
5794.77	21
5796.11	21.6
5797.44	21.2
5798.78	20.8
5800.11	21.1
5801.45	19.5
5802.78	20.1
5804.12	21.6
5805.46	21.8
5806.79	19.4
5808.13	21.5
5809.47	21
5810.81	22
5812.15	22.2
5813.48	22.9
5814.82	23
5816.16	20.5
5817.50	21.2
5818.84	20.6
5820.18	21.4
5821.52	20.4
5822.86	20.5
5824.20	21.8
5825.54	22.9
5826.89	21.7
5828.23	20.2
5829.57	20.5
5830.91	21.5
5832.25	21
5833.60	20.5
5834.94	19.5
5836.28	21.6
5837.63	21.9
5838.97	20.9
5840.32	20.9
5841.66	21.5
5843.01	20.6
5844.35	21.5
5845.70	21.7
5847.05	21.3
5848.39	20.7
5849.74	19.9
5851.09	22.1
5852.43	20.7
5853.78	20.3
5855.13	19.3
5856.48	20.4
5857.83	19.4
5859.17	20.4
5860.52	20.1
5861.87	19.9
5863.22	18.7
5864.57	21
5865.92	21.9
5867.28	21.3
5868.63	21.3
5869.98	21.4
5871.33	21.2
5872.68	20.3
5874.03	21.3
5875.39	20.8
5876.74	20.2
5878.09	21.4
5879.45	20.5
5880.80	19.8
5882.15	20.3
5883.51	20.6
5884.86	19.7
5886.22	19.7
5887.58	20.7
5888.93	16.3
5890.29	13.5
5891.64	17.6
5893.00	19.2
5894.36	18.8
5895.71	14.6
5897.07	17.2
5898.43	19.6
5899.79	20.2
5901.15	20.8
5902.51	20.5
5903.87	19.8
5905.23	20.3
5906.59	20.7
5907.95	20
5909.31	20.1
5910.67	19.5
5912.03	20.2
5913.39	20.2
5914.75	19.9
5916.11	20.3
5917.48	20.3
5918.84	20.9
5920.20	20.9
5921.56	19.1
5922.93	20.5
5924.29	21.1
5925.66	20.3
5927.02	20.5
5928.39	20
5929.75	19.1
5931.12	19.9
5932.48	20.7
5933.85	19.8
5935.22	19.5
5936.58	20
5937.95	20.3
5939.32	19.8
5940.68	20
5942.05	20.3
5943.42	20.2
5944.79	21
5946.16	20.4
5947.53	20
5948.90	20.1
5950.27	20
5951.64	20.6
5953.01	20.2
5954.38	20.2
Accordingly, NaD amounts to 2.07 angstroms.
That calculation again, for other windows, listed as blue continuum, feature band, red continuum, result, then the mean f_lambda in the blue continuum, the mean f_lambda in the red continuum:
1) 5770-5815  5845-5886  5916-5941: -0.21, 20.9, 20.2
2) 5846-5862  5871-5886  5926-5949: -0.13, 20.4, 20.1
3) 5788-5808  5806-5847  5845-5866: -1.35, 20.7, 20.4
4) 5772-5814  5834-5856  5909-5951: -0.38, 20.8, 20.2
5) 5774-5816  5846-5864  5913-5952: 0.25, 20.8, 20.2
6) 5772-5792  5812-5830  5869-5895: -1.15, 20.4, 19.7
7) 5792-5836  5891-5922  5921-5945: 1.09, 21.1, 20.1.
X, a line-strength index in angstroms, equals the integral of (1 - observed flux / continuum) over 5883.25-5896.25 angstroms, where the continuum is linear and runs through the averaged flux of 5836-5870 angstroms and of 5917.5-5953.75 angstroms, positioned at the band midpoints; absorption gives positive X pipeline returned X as 1.58 angstroms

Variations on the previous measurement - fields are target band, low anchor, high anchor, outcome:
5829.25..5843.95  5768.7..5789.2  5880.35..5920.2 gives -0.7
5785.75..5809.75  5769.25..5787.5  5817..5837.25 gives 0.0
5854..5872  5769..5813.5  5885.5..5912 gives -0.9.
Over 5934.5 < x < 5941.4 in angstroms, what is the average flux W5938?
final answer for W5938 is 19.9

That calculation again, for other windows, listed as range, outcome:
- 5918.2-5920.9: 20.9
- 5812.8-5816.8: 22.2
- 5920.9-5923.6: 19.8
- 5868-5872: 21.3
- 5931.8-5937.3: 20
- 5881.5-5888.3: 20.2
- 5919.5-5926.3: 20.4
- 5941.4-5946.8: 20.5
